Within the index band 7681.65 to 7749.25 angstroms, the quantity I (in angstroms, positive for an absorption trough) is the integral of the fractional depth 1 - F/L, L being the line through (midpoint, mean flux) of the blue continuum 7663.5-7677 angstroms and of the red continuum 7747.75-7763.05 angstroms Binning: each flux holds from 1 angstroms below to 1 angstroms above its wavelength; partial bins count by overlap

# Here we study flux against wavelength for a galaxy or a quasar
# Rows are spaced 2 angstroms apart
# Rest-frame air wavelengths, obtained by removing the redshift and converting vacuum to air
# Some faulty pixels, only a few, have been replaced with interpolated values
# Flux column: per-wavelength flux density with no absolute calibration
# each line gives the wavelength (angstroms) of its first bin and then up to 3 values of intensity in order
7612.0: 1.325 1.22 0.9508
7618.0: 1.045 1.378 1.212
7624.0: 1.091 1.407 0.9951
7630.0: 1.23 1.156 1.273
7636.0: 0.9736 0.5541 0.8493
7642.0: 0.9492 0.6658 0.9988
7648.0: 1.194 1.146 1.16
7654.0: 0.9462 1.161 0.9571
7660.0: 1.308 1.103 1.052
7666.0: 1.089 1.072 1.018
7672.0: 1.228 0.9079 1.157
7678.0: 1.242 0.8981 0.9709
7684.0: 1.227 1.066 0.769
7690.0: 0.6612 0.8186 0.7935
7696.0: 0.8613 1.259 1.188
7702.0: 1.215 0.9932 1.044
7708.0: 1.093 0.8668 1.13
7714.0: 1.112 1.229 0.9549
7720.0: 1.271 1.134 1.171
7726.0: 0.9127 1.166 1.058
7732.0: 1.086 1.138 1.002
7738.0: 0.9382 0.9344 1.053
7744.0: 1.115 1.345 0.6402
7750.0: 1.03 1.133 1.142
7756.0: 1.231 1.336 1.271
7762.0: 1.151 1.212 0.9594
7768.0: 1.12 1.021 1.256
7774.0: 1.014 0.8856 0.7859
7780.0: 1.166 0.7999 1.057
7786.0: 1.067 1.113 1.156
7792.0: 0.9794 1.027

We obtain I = 4.5 angstroms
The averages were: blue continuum 1.08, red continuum 1.14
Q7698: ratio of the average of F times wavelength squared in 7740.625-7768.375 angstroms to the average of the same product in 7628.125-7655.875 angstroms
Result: 1.14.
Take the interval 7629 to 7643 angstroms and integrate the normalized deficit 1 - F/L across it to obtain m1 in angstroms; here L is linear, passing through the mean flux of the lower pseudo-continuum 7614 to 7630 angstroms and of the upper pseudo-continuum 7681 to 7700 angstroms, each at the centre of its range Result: 1.5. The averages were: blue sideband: 1.16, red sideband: 0.95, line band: 0.998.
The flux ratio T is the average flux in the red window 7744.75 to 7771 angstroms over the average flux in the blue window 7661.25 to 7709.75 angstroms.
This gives 1.09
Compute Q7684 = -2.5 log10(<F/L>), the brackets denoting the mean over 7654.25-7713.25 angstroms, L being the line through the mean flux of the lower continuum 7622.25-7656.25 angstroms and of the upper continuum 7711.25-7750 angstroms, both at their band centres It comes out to 0.02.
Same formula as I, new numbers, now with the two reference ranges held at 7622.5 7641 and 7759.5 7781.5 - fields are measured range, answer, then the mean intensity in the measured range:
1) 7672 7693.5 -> 1.71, 0.98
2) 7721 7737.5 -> -0.22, 1.08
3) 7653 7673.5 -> -0.49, 1.09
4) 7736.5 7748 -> 0.32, 1.04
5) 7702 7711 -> 0.35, 1.02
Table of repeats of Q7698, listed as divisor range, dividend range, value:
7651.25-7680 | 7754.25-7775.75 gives 1.08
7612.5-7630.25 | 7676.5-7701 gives 0.85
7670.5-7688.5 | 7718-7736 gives 1.05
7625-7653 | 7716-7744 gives 1.05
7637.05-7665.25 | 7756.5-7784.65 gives 1.11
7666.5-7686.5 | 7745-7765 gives 1.09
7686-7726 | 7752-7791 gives 1.08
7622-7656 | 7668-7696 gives 0.95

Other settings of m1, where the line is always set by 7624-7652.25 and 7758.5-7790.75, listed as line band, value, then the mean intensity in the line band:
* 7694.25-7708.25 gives -0.3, 1.08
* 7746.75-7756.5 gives 0.3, 1.03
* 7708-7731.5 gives -0.8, 1.09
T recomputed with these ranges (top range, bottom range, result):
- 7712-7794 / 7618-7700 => 1.03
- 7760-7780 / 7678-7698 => 1.14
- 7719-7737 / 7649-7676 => 1.01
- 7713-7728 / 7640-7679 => 1.05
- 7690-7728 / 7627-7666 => 1.01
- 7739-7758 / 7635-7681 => 1.05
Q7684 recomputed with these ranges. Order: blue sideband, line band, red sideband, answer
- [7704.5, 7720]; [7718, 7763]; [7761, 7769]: -0.01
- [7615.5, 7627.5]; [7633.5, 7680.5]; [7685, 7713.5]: 0.05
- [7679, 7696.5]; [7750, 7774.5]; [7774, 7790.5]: -0.18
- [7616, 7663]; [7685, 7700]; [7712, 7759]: 0.19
